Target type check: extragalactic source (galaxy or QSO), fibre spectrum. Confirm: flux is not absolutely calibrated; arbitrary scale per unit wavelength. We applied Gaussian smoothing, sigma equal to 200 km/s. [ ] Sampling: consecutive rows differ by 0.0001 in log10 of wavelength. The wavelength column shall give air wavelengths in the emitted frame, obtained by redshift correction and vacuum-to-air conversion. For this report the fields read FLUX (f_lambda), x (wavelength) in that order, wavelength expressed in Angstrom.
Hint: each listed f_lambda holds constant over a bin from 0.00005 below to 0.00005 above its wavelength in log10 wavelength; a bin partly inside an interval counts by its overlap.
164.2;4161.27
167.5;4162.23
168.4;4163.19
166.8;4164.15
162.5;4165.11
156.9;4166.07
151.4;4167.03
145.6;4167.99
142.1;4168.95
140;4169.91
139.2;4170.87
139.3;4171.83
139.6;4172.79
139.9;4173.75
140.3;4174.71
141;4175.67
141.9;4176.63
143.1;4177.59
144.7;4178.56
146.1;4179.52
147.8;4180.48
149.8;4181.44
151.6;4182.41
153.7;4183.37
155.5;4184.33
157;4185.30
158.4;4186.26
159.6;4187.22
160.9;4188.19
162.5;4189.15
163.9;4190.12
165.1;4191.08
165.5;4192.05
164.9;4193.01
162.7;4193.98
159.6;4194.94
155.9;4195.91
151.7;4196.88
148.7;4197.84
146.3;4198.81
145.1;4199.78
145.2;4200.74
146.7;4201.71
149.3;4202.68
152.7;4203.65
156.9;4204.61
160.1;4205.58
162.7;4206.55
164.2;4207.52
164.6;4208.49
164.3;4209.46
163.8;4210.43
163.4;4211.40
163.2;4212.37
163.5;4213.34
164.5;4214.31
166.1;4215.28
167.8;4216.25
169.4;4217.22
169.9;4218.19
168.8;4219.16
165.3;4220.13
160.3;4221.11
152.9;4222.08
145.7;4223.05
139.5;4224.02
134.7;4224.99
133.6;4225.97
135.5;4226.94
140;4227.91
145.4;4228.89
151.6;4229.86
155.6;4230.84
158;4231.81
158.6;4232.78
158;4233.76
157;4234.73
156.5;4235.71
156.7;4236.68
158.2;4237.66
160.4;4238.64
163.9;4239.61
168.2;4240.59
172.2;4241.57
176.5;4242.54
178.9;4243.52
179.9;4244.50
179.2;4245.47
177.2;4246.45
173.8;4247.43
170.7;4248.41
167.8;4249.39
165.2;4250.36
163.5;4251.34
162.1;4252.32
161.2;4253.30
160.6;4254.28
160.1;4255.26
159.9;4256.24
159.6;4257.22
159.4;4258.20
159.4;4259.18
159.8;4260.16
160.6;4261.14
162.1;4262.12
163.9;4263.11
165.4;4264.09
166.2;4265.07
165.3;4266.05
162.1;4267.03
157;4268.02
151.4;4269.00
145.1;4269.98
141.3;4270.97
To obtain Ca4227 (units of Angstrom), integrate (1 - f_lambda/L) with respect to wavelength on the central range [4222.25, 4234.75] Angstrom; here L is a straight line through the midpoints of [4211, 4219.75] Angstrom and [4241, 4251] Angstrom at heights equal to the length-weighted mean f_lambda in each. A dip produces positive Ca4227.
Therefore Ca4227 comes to 1.7 Angstrom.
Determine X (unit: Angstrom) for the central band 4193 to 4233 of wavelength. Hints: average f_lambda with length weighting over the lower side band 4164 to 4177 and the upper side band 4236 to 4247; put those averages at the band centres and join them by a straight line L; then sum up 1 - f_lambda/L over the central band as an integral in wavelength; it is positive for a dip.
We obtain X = 1.1 Angstrom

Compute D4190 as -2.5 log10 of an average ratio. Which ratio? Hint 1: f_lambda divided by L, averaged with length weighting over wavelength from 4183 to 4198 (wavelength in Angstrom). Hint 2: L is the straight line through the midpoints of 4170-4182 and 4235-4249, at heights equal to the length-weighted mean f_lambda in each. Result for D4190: -0.08 mag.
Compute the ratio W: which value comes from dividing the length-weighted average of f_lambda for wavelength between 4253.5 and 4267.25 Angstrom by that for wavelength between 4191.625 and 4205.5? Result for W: 1.1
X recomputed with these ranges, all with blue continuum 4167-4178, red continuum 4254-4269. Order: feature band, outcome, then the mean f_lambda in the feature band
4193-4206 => -0.5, 153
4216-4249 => -1.1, 160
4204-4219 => -1.4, 164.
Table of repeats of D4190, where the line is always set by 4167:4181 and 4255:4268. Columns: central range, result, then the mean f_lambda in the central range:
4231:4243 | -0.038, 162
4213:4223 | -0.082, 164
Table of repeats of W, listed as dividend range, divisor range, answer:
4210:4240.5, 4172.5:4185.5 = 1.07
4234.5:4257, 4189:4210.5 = 1.06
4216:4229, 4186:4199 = 0.95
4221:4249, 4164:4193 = 1.05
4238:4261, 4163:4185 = 1.13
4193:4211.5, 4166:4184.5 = 1.08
